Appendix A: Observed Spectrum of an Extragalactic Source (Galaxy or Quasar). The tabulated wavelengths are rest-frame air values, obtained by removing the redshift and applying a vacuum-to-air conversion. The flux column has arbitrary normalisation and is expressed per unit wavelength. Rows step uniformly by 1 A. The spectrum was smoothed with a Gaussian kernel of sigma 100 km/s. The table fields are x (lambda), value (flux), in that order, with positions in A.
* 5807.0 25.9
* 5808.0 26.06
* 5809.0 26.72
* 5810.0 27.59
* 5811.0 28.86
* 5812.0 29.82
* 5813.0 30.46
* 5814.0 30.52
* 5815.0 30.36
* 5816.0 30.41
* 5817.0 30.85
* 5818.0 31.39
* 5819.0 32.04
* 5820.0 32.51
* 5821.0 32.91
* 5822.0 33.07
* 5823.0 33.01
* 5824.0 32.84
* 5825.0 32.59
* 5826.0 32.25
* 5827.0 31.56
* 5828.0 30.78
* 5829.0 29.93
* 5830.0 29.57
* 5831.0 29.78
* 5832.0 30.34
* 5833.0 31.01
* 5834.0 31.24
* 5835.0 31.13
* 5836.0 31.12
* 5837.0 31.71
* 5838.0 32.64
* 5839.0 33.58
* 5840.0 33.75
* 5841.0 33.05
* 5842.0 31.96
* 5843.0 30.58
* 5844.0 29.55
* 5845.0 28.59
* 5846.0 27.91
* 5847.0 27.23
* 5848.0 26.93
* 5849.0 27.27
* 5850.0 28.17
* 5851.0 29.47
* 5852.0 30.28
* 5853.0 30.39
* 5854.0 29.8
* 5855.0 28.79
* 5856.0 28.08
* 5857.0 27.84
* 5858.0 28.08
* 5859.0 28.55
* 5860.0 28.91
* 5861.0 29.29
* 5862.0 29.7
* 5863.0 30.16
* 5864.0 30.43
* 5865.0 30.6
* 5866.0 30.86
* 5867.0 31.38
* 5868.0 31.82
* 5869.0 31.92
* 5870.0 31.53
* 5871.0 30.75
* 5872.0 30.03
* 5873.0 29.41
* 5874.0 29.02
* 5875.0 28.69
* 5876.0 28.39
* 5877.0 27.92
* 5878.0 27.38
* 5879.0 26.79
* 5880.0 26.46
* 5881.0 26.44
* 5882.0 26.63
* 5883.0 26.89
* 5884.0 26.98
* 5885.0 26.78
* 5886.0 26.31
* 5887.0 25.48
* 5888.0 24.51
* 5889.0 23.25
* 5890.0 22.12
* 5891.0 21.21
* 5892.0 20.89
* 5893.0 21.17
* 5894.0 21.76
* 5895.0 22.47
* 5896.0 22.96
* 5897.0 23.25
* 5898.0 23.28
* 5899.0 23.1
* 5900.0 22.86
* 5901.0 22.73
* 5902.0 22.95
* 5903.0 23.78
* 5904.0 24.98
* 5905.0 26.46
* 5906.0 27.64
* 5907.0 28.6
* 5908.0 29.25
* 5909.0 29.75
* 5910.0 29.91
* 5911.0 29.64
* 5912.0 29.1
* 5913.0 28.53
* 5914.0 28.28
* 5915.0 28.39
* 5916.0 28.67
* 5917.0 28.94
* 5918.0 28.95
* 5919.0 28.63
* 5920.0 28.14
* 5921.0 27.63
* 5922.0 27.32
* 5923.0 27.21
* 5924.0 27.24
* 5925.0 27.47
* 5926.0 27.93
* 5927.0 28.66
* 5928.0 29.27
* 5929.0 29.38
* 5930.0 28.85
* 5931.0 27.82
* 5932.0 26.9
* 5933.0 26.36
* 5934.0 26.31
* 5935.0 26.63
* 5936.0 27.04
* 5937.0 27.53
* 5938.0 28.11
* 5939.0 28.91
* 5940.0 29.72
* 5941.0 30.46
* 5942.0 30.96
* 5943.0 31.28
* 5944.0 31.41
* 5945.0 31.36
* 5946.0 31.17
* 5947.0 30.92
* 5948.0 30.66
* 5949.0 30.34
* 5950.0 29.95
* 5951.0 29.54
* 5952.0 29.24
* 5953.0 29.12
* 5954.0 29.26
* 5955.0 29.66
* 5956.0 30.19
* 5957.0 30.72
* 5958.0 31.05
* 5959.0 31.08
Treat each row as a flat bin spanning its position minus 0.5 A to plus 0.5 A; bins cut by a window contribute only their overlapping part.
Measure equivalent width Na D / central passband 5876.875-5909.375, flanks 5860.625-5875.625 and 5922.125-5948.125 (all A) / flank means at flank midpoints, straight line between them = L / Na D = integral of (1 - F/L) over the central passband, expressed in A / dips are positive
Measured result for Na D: 5.3 A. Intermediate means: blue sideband 30.4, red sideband 28.8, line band 24.9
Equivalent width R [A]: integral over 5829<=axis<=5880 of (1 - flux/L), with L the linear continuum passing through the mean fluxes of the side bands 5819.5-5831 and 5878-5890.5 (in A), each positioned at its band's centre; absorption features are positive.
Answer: -1.9 A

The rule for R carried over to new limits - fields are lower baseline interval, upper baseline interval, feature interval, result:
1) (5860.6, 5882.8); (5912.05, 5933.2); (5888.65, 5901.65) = 2.9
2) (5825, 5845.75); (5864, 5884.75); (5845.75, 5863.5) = 0.8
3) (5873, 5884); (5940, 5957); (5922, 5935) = 0.8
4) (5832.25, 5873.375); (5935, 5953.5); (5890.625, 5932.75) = 4.8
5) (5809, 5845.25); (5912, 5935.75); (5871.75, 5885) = 0.8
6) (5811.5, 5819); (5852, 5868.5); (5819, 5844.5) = -1.2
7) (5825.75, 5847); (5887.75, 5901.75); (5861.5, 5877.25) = -2.4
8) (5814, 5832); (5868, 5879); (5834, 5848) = 0.0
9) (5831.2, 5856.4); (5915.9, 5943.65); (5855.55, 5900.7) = 3.9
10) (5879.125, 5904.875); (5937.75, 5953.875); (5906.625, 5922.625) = -1.3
